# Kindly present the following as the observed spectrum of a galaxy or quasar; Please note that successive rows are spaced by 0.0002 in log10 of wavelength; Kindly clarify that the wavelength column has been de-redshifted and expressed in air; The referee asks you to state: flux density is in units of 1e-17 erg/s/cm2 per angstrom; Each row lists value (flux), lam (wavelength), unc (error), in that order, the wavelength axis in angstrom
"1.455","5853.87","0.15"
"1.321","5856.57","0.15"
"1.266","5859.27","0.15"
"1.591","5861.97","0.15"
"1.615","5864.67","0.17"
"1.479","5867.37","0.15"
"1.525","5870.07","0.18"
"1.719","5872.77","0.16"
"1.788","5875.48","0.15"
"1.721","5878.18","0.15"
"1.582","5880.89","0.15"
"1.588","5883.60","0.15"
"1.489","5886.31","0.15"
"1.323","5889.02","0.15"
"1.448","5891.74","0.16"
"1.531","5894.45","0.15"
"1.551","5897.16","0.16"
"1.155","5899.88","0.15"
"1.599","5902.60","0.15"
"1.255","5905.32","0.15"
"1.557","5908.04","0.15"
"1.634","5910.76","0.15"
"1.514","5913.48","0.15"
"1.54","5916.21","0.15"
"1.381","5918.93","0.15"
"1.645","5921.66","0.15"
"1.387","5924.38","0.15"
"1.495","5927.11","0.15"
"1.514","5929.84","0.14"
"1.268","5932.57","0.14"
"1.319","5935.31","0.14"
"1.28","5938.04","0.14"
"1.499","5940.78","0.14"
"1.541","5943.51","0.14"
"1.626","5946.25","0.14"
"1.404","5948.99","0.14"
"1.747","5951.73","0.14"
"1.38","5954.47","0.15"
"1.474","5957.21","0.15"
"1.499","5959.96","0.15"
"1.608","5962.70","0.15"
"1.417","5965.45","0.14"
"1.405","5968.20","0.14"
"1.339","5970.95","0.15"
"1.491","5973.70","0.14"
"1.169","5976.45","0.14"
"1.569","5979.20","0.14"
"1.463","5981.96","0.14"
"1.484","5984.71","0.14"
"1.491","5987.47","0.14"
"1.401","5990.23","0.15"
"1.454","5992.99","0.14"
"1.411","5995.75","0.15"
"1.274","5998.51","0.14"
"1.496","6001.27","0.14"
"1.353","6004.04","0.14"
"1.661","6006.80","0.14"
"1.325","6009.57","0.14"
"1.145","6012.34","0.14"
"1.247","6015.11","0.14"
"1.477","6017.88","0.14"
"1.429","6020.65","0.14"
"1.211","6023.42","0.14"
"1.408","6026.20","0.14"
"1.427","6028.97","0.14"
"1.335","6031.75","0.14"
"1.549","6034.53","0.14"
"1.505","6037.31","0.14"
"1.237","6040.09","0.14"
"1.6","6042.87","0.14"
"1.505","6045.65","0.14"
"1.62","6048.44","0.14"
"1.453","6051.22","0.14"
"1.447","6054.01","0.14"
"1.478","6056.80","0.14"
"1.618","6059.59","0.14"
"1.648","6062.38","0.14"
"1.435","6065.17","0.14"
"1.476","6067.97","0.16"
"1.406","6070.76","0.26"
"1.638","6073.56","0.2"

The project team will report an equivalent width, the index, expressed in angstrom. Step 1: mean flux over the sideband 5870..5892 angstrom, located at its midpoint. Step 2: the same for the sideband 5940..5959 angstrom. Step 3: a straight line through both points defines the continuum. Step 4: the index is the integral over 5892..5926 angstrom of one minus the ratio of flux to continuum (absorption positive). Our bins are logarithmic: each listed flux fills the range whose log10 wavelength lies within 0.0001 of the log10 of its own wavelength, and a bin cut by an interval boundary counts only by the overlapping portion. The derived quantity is 1.8 angstrom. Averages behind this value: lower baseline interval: 1.58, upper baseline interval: 1.52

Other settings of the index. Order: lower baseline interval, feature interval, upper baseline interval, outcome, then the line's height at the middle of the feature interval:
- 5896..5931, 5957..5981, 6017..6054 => 0.4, 1.46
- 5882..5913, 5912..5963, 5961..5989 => -0.8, 1.46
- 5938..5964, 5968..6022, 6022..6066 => 3.2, 1.49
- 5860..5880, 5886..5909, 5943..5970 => 2.3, 1.59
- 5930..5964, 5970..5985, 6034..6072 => 0.6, 1.48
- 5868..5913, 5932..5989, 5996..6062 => 0.9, 1.48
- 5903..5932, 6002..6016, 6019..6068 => 1.1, 1.47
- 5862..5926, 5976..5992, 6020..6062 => 0.4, 1.48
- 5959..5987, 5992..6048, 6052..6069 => 2.9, 1.48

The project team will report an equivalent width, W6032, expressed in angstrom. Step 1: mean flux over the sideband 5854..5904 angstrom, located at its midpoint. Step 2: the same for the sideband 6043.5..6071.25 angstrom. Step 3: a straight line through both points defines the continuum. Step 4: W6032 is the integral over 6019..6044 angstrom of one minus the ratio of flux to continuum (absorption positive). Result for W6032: 1.73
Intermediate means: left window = 1.51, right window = 1.51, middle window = 1.41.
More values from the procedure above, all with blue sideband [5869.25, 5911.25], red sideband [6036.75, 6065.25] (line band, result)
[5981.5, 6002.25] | 1.1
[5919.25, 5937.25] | 1.1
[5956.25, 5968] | 0.2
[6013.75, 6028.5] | 1.5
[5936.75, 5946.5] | 0.3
